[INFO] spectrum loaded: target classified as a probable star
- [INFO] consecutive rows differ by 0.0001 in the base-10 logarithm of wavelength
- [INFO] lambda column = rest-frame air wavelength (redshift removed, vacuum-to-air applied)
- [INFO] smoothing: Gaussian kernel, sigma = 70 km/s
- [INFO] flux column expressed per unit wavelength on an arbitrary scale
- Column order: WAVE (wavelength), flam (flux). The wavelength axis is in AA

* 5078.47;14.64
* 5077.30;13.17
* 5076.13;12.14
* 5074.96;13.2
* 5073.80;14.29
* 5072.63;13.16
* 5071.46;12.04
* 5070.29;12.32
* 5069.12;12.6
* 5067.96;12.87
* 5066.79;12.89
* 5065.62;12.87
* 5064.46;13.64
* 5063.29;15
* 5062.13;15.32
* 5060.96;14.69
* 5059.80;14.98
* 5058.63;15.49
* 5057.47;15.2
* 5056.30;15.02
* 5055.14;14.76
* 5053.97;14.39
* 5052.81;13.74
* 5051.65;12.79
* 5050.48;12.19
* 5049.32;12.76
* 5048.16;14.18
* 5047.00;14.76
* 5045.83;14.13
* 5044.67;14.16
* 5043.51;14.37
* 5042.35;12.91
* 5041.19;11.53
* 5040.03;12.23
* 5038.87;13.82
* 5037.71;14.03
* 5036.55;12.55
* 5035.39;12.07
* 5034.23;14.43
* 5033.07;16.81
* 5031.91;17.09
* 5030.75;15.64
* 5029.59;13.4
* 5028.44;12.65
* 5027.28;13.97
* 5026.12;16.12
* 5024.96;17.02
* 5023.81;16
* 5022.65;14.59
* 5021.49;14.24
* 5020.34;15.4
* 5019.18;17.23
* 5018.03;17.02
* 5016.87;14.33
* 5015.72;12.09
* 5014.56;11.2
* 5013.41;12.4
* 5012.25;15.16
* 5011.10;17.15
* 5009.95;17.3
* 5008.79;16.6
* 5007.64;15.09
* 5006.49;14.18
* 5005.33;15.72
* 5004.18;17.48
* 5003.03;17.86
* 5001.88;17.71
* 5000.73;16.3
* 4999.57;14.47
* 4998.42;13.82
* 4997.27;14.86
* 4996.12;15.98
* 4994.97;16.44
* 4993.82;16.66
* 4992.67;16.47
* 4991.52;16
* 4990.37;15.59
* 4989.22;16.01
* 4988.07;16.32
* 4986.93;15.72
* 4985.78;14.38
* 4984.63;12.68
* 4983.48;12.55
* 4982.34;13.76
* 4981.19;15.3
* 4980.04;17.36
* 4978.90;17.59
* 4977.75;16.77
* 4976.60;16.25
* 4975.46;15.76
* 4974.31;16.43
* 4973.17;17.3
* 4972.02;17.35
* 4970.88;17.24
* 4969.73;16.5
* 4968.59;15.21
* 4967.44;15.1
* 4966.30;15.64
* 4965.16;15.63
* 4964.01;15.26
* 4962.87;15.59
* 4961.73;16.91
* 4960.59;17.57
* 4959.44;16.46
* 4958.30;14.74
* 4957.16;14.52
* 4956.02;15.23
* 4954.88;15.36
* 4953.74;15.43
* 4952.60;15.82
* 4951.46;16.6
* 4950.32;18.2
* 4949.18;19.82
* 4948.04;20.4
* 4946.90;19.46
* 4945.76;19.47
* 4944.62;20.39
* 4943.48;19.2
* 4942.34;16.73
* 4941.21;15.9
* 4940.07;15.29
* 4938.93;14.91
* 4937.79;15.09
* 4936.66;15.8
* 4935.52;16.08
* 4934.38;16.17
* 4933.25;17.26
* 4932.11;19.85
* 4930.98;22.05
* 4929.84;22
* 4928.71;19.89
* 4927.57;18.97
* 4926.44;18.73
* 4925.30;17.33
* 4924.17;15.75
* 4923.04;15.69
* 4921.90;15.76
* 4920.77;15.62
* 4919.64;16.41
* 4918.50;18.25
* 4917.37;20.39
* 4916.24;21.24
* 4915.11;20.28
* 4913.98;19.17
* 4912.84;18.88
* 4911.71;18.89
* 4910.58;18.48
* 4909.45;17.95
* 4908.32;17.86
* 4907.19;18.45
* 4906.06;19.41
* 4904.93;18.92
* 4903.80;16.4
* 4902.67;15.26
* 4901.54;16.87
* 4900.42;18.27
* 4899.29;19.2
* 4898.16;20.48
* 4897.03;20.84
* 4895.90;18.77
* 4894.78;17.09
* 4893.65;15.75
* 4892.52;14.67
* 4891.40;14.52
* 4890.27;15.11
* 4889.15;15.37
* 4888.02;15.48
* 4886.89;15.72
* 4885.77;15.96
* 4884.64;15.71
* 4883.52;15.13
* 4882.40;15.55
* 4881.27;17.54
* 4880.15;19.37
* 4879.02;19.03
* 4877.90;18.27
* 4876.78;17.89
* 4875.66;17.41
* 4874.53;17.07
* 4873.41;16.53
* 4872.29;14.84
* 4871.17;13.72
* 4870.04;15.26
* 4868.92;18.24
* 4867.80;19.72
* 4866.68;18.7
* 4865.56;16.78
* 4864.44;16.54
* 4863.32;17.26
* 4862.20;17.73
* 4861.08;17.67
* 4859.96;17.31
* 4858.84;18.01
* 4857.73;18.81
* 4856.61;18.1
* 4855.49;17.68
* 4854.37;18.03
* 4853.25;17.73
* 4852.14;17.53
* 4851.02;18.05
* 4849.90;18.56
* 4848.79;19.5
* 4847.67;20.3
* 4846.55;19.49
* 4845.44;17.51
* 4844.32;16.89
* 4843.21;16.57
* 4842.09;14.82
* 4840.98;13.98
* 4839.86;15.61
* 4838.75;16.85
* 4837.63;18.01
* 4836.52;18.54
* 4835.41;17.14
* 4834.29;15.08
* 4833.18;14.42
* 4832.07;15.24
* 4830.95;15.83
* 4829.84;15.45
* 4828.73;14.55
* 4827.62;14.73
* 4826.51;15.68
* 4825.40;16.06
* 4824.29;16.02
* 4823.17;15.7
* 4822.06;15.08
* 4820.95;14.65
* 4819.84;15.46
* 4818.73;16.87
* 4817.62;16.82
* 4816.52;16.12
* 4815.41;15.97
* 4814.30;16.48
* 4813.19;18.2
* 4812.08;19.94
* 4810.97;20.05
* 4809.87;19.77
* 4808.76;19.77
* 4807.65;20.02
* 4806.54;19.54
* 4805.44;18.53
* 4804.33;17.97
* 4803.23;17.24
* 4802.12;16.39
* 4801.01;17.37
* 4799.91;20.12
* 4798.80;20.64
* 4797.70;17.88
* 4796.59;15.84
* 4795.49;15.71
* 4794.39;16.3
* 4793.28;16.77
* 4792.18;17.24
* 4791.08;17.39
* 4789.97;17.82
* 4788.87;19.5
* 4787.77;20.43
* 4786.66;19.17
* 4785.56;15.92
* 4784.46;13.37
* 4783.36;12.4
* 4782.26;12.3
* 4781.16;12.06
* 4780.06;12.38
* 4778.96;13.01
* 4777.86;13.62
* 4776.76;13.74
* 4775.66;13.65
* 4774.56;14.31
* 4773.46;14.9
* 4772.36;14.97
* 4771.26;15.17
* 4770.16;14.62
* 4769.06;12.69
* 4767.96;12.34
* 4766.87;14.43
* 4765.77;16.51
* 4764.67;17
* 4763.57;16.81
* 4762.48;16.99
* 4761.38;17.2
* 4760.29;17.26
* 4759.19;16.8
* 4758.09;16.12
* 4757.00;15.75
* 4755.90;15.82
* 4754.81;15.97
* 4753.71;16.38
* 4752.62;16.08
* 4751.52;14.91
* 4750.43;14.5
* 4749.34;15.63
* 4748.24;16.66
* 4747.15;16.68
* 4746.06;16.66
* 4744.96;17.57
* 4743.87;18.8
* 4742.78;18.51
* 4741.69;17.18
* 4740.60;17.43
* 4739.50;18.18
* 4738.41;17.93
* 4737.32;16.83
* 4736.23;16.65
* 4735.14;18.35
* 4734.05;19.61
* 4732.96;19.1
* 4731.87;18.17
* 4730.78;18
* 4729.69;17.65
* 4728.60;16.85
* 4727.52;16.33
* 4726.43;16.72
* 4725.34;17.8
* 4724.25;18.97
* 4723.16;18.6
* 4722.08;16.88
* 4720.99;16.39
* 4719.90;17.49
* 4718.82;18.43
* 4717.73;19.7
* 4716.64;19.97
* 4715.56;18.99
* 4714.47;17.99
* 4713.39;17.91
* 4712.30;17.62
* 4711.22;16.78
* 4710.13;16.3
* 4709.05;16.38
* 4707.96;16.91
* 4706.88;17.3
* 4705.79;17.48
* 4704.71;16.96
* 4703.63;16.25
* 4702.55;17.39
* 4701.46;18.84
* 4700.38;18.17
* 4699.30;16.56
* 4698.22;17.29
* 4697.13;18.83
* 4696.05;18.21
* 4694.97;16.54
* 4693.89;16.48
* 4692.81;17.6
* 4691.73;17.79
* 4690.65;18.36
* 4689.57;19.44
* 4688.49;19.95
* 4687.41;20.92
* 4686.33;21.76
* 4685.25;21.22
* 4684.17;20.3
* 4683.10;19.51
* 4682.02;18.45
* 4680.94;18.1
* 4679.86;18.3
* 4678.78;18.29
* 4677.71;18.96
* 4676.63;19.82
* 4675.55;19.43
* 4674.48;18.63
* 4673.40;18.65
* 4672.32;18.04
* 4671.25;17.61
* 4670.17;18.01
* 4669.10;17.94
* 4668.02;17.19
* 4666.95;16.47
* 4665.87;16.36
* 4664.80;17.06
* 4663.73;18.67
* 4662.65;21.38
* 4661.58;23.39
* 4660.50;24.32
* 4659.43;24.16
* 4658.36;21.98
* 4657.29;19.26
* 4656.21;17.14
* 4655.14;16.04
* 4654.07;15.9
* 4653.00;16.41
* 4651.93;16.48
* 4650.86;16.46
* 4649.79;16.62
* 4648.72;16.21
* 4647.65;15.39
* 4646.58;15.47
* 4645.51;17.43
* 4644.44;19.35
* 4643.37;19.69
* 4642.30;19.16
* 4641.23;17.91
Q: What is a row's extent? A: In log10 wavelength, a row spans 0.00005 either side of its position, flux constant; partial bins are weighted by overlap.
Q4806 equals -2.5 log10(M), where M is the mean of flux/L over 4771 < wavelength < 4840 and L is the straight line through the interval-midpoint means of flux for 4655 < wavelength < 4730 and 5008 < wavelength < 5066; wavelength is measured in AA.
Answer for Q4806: 0.04 mag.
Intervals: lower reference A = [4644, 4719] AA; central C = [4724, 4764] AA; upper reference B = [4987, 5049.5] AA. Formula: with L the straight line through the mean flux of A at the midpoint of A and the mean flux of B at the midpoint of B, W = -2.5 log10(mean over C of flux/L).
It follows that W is 0.04 mag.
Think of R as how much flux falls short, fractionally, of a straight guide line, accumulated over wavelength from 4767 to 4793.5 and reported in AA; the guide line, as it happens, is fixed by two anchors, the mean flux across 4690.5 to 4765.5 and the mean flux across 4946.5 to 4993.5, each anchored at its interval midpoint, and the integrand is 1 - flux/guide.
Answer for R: 3.3 AA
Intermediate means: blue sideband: 17.3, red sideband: 16.1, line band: 15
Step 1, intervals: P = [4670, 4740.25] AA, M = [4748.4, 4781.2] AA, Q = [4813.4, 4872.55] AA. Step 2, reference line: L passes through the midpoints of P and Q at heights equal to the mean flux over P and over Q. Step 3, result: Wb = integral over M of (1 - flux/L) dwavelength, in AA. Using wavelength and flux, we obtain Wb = 4.54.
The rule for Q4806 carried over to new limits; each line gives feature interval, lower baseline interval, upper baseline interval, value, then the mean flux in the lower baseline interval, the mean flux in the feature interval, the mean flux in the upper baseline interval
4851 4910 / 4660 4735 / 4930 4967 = 0.006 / 18.3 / 17.3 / 17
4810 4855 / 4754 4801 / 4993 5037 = -0.073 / 15.8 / 16.8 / 15.2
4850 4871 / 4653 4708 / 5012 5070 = -0.082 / 18.6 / 17.7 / 14.2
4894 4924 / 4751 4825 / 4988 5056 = -0.171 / 16.3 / 18.2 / 14.8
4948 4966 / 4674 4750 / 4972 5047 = -0.047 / 18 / 16.3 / 15.1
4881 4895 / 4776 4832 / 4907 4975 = 0.099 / 16.6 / 15.6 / 17.4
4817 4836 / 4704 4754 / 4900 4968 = 0.123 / 17.4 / 15.6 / 17.5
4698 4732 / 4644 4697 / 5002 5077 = 0.026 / 18.5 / 17.6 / 14.3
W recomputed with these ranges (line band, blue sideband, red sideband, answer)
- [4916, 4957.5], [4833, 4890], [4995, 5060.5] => -0.10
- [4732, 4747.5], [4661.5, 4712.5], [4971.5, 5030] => 0.00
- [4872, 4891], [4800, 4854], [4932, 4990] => 0.01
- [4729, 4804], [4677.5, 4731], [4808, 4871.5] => 0.08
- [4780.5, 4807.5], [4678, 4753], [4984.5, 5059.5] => 0.00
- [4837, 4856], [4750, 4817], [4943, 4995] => -0.07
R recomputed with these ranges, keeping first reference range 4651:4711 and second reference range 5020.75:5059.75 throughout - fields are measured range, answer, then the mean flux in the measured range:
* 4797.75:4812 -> -1.65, 18.9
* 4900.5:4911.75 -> -1.44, 17.8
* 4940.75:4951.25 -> -2.37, 18.8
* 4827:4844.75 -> 0.82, 15.9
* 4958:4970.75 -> -0.70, 15.9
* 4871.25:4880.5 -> -0.67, 17.3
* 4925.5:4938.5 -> -2.34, 18.3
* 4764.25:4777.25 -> 2.15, 14.5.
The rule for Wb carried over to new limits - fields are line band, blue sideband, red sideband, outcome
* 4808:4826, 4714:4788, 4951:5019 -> -1.0 AA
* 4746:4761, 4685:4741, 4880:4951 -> 1.5 AA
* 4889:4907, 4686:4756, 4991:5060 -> -1.6 AA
